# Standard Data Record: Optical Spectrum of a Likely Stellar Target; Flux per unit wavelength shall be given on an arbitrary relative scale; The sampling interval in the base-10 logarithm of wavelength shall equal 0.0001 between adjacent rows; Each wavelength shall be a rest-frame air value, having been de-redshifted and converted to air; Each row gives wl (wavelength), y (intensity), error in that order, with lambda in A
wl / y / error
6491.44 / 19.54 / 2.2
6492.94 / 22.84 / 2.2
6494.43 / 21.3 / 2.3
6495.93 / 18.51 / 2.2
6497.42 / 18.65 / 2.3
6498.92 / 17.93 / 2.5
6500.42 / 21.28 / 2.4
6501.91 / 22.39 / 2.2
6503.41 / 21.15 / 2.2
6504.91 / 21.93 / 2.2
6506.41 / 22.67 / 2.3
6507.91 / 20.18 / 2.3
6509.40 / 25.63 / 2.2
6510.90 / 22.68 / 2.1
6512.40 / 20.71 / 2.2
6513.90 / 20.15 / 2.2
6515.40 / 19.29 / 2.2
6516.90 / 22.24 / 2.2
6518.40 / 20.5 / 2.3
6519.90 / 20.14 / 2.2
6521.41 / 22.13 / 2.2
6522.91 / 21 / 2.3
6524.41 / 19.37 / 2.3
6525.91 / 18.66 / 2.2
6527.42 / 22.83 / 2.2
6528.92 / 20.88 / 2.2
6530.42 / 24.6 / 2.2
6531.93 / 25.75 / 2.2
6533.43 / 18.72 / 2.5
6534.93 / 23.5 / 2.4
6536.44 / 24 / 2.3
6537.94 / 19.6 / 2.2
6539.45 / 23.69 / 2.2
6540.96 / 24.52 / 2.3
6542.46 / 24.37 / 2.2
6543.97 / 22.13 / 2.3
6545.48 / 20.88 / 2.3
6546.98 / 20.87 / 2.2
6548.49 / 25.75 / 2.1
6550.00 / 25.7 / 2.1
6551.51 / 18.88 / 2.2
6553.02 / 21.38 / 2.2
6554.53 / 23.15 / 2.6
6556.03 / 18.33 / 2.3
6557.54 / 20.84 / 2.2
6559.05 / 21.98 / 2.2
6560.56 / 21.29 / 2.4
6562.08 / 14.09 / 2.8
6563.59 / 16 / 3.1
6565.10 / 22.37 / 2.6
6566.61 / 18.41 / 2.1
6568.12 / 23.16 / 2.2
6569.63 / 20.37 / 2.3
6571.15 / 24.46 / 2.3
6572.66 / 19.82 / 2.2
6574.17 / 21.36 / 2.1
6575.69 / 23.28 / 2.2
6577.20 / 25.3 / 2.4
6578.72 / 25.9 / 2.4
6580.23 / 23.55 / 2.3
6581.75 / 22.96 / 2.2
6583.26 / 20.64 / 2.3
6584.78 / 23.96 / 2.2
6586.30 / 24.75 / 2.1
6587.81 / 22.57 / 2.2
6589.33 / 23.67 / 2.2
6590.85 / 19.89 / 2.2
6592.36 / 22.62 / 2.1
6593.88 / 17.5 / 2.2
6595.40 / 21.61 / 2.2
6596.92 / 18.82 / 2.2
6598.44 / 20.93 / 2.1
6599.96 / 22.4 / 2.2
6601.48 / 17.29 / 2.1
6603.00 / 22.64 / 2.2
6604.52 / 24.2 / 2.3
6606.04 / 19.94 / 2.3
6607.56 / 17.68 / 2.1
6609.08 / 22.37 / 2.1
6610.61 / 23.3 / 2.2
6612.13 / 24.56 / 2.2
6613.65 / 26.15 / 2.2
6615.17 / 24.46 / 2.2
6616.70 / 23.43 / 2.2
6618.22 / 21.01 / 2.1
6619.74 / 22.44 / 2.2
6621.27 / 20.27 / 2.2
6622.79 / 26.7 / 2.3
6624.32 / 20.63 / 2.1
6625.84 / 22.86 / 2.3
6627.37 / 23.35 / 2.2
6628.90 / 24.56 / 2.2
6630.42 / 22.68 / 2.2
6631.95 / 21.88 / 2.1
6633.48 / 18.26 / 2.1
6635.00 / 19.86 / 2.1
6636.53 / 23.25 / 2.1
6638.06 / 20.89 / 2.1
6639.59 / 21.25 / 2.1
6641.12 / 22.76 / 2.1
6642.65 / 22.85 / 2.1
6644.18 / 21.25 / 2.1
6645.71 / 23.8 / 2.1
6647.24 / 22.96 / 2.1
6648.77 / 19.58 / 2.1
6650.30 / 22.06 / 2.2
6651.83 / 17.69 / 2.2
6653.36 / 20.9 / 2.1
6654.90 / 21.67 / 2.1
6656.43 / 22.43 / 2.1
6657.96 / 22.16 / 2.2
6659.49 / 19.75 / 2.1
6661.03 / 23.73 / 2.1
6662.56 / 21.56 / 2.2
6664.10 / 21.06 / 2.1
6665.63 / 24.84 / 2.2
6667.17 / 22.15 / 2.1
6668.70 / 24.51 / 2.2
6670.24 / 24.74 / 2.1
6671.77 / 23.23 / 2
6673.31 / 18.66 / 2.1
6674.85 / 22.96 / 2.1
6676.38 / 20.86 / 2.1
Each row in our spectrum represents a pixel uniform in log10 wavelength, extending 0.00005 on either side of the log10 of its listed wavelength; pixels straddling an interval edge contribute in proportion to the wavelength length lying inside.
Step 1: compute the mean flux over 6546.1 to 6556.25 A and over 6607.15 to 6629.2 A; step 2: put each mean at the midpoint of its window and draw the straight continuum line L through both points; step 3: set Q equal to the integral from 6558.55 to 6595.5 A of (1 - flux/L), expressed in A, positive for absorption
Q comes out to 1.4 A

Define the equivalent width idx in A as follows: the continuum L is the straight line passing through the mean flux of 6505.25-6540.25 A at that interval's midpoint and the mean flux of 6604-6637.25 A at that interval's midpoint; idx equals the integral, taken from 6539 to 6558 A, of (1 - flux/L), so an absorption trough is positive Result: -0.4 A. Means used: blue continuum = 21.7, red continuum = 22.4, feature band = 22.4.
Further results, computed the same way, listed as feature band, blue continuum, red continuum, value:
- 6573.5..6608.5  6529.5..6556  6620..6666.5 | 0.7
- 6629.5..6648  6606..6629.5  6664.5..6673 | 1.0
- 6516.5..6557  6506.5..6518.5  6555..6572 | -2.1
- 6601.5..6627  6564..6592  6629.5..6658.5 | -0.7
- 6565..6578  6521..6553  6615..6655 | 0.1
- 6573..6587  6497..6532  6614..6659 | -1.1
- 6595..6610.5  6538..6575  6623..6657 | 0.5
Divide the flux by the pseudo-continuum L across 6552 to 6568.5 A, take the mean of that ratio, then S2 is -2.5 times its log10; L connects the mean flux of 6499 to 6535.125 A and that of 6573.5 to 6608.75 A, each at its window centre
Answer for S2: 0.09 mag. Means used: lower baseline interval 21.5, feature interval 20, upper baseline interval 21.9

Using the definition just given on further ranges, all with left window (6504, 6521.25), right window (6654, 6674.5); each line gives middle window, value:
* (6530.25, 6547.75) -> -0.05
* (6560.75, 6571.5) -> 0.11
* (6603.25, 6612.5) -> 0.00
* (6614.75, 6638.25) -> -0.01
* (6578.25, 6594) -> -0.04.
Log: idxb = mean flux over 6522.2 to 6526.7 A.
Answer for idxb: 19.7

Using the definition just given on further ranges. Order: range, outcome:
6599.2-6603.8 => 20.8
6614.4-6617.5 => 23.9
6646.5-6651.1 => 21.5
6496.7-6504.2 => 20.3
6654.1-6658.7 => 22.1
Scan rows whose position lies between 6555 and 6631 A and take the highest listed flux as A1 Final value 26.7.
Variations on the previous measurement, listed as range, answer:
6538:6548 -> 24.52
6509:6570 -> 25.75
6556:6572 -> 24.46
